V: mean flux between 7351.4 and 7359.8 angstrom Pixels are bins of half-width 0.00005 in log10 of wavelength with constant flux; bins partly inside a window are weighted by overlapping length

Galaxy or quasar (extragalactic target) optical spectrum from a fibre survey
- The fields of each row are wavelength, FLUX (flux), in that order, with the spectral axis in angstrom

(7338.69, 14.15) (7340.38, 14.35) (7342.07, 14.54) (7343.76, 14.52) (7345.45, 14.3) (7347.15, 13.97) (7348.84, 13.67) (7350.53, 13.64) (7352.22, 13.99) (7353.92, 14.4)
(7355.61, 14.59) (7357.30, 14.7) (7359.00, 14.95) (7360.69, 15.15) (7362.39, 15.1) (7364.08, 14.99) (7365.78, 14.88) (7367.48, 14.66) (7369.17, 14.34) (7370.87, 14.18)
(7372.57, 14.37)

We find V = 14.5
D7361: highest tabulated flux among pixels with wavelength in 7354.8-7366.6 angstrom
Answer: 15.15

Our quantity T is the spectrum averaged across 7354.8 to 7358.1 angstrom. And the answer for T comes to 14.7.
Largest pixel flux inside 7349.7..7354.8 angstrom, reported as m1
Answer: 14.4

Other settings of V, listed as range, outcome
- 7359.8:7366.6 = 15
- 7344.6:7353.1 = 13.9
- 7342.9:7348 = 14.3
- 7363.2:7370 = 14.7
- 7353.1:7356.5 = 14.5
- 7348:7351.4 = 13.7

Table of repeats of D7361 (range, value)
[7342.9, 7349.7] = 14.52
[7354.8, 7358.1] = 14.7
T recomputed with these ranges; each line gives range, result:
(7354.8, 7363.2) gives 14.9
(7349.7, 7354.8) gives 14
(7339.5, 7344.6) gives 14.5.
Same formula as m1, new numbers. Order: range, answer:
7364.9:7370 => 14.88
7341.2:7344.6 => 14.54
